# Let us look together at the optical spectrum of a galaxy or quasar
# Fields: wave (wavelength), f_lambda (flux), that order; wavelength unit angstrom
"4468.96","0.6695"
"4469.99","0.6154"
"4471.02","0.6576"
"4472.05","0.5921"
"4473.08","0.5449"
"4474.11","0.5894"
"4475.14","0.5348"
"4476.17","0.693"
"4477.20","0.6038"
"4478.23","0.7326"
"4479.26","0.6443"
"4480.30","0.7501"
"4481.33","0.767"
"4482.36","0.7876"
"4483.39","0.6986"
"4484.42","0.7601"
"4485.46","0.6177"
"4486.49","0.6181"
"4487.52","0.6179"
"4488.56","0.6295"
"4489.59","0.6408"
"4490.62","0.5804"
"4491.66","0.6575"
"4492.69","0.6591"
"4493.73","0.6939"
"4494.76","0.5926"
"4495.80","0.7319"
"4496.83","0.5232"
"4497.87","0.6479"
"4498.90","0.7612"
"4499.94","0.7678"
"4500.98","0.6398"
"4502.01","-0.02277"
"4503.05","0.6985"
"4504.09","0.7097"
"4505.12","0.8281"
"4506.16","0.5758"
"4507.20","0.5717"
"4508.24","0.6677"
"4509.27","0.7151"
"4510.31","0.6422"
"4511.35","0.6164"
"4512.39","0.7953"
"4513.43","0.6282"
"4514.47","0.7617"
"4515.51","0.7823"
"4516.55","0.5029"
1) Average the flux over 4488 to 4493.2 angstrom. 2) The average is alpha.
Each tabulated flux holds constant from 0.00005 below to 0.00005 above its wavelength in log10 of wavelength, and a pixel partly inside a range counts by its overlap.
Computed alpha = 0.633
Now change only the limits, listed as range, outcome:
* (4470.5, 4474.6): 0.596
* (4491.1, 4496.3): 0.665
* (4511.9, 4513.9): 0.712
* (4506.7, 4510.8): 0.65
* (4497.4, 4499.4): 0.707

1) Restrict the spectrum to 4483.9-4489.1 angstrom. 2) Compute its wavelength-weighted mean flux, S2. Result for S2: 0.648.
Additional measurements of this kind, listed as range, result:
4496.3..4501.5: 0.668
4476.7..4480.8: 0.682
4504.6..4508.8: 0.663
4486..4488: 0.619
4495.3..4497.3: 0.631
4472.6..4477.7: 0.594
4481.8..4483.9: 0.745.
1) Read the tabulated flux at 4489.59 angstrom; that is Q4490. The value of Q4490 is 0.6408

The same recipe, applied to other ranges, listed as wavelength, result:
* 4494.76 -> 0.5926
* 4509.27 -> 0.7151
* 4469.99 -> 0.6154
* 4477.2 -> 0.6038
